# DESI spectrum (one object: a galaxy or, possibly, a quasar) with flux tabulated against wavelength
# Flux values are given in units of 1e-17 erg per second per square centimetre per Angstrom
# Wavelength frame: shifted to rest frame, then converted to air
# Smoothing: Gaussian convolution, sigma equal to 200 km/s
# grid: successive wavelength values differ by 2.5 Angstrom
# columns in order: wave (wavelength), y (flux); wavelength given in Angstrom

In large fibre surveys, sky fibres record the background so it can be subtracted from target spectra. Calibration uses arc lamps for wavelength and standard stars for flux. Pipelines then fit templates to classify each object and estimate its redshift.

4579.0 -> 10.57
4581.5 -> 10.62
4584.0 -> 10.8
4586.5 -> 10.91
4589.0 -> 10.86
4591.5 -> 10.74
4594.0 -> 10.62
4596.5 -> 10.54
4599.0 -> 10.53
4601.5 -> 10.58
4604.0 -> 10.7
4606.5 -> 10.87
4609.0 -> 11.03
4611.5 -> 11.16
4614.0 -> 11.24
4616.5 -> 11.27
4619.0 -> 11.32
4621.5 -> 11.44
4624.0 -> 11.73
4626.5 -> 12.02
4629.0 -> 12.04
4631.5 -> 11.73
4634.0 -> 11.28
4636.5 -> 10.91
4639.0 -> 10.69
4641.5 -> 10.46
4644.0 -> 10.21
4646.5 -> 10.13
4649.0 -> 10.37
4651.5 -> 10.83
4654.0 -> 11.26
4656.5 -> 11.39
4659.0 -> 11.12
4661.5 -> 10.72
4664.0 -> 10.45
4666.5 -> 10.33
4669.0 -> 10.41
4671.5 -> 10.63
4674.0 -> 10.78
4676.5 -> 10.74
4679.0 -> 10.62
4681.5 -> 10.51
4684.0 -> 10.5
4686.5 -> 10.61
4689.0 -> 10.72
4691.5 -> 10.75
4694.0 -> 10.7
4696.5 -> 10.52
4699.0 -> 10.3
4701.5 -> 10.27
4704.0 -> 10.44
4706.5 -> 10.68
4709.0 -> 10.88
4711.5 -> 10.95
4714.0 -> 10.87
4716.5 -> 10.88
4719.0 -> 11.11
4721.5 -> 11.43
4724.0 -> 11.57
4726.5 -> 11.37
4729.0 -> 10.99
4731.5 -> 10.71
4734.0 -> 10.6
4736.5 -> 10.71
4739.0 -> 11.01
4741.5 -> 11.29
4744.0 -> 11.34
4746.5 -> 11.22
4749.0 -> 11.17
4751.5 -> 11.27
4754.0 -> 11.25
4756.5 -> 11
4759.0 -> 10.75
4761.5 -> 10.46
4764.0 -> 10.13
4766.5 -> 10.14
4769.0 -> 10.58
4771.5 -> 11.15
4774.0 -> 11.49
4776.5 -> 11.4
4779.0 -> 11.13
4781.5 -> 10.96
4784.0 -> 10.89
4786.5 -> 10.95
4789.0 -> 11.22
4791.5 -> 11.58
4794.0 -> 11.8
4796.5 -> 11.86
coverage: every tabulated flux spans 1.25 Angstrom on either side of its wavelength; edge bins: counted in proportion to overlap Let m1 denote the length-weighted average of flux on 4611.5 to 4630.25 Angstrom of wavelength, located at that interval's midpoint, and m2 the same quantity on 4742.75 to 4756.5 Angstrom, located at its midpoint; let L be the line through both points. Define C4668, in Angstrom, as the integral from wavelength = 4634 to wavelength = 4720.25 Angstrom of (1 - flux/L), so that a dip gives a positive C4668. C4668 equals 5.5 Angstrom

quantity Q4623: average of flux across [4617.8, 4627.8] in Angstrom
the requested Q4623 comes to 11.6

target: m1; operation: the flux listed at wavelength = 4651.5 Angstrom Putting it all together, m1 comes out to 10.83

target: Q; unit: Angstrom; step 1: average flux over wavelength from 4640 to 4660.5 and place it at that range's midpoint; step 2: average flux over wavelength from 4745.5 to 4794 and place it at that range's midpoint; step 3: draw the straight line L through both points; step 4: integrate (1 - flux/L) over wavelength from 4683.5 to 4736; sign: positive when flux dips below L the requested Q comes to 0.28 Angstrom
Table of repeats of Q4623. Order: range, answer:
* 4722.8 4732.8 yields 11.2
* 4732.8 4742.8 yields 10.9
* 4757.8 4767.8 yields 10.4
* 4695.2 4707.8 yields 10.4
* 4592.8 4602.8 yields 10.6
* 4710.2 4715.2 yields 10.9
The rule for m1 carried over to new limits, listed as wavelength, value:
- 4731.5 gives 10.71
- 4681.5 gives 10.51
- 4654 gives 11.26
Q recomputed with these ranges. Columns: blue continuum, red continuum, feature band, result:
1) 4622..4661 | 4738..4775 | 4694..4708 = 0.68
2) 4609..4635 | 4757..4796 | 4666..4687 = 1.38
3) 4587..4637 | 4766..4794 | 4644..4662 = 0.54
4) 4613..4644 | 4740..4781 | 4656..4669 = 0.57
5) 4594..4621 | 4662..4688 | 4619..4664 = -1.35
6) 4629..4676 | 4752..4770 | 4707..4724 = -0.54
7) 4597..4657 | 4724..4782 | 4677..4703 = 1.07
